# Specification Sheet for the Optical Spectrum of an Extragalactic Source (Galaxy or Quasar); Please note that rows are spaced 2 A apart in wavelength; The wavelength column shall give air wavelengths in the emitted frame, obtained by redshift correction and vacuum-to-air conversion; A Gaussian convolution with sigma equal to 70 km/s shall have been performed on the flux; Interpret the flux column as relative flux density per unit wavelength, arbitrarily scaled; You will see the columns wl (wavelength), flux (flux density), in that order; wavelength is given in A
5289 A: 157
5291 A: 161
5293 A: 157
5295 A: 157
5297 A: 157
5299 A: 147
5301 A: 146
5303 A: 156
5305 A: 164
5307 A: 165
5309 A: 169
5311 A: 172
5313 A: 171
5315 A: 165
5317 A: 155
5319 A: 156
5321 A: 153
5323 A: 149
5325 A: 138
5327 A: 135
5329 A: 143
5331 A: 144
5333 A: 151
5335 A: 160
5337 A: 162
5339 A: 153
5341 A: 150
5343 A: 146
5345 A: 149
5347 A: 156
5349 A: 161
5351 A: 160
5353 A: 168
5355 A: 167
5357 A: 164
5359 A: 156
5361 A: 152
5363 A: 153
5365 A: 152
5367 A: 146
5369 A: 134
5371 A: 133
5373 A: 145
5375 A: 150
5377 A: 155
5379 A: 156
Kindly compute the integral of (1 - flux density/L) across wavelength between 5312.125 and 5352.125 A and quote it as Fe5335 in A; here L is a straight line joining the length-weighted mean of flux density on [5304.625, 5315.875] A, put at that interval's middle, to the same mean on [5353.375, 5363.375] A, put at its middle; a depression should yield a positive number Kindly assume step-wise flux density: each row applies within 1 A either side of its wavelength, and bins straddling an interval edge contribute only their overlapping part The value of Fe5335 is 2.72 A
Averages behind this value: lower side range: 168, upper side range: 159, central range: 153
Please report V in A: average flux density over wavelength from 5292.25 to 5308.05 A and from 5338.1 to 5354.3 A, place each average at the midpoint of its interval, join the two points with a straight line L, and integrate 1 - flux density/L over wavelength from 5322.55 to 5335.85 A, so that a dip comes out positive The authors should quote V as 0.9 A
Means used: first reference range 156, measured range 145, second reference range 156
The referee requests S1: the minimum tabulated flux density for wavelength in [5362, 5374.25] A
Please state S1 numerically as 133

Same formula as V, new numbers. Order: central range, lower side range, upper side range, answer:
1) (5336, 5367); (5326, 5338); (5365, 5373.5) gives -2.5 A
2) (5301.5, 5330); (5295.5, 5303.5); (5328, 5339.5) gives -0.8 A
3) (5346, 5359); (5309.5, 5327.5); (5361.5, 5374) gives -1.3 A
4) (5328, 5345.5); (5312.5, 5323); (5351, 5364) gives 0.9 A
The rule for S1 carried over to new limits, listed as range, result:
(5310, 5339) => 135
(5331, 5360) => 144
